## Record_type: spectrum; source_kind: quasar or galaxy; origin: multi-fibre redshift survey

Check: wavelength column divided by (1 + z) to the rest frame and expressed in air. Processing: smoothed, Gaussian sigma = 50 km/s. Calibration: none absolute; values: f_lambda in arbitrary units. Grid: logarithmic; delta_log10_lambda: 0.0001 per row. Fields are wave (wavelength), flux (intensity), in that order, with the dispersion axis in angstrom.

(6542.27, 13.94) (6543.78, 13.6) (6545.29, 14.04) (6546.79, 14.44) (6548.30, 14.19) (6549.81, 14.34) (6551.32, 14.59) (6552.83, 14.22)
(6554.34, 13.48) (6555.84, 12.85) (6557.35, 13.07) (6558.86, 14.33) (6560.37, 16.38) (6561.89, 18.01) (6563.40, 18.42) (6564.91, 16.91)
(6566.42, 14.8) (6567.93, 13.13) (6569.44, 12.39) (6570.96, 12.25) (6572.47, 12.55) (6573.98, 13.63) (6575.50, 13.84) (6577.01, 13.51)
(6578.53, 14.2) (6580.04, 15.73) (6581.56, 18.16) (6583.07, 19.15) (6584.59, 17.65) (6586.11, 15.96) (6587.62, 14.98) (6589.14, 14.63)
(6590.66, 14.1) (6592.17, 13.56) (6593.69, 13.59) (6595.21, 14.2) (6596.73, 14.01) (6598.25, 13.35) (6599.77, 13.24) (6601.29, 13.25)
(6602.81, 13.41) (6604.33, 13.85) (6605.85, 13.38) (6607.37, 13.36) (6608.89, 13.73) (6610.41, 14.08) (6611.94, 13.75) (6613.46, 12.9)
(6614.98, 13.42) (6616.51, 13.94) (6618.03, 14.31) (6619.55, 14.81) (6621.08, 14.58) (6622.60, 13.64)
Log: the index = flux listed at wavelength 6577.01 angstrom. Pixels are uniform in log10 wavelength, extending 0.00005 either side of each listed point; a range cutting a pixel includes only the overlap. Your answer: 13.51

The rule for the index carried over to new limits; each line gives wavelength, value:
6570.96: 12.25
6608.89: 13.73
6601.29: 13.25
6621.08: 14.58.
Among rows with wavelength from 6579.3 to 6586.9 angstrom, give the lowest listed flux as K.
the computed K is 15.73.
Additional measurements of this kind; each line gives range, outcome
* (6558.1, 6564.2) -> 14.33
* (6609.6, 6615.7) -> 12.9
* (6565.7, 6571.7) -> 12.25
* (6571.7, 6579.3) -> 12.55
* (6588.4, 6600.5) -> 13.24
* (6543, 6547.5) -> 13.6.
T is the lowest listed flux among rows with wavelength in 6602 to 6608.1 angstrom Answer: 13.36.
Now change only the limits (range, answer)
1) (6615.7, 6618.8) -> 13.94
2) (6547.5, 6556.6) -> 12.85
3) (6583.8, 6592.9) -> 13.56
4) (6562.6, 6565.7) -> 16.91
